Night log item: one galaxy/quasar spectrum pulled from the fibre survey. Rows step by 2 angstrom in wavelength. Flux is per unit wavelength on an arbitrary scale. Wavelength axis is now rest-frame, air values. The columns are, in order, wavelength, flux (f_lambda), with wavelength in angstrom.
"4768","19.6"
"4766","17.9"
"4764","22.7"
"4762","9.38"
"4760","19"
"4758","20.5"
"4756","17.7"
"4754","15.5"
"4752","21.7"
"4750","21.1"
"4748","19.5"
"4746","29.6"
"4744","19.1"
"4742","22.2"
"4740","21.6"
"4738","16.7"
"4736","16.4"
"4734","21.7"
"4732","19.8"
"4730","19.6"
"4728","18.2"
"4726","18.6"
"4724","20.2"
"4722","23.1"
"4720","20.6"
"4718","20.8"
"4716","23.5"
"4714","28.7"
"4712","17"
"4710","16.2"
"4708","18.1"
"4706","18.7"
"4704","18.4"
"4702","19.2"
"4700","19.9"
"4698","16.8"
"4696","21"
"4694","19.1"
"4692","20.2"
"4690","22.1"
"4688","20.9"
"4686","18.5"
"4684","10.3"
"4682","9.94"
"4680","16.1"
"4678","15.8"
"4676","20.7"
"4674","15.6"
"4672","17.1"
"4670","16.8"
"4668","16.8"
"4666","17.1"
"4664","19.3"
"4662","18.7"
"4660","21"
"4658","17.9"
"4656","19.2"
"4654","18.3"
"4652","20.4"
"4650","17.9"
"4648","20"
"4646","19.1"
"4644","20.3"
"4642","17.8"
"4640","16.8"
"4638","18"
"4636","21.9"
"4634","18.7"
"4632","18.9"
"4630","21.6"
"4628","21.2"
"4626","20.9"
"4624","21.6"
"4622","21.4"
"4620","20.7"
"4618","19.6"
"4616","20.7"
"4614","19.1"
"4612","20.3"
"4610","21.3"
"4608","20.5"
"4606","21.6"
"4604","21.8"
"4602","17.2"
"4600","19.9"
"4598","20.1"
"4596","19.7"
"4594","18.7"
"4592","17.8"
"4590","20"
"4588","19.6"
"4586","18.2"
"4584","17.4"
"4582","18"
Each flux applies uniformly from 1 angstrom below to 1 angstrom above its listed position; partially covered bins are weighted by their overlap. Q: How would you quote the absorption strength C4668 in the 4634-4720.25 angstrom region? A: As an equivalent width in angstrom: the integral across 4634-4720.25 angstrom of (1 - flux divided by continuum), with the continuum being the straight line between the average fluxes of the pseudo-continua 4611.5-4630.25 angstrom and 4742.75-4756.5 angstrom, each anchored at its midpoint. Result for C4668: 8.6 angstrom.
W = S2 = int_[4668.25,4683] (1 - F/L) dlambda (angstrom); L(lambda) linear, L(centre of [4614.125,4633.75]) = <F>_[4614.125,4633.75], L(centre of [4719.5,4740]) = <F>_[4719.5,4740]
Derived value 3.0 angstrom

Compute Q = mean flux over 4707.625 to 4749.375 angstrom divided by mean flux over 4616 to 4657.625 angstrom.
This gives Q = 1.04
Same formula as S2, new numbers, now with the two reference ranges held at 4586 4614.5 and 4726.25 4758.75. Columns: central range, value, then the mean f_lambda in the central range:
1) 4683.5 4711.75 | 1.9 angstrom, 18.6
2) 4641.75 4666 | 0.9 angstrom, 19.1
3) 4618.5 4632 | -0.8 angstrom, 21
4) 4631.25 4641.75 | 0.6 angstrom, 18.8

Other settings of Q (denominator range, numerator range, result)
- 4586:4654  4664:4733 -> 0.94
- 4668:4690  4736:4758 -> 1.23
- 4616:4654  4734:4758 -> 1.02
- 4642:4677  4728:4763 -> 1.05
